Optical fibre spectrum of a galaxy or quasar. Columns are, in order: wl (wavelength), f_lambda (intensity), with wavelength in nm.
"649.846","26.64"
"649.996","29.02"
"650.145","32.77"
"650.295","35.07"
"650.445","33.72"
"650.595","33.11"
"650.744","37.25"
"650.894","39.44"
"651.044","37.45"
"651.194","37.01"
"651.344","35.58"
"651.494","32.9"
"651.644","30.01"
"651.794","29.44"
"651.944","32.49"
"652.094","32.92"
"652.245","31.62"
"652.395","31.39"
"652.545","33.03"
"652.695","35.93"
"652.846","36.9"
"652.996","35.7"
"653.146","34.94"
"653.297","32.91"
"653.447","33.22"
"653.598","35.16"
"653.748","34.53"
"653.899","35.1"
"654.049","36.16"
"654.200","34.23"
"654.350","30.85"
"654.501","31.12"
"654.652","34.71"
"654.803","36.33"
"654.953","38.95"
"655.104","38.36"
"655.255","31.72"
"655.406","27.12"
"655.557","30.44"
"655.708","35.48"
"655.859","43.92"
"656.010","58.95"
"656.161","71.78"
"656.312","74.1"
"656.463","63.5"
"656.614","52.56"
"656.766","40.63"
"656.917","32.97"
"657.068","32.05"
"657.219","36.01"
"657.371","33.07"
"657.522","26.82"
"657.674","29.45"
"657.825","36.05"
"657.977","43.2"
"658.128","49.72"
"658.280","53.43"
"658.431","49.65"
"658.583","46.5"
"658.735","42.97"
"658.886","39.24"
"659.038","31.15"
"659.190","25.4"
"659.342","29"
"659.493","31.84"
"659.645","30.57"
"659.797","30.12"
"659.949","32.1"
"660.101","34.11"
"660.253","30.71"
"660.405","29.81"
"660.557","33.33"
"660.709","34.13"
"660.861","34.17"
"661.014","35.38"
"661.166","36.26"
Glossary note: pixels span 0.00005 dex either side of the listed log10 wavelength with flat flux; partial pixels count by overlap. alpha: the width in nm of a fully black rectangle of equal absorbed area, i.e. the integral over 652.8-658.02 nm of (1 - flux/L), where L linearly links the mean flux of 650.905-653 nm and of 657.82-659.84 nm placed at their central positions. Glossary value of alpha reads -0.36 nm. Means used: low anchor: 33.8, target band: 38.8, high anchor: 38.7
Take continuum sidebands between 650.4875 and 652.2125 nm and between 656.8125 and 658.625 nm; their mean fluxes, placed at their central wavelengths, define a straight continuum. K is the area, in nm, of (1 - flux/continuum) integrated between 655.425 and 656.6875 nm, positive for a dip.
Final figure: -0.50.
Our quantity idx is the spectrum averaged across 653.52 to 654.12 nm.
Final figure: 35.2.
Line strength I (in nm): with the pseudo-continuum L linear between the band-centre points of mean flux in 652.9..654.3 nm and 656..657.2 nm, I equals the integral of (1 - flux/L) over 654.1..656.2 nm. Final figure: 0.275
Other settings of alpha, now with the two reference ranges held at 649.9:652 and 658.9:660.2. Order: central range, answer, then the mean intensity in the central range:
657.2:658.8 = -0.474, 40.8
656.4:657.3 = -0.302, 42.6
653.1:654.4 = -0.049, 34.2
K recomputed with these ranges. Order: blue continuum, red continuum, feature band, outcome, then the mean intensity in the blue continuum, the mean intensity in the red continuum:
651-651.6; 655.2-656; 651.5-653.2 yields 0.11 nm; 35.3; 35.8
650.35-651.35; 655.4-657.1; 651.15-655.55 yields 0.83 nm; 36.2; 48.2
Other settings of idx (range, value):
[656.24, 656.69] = 63.3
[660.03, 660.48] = 31.5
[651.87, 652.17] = 32.6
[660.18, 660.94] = 32.4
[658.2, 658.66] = 49.8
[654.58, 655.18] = 37.1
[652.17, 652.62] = 32.1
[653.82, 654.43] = 34.1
